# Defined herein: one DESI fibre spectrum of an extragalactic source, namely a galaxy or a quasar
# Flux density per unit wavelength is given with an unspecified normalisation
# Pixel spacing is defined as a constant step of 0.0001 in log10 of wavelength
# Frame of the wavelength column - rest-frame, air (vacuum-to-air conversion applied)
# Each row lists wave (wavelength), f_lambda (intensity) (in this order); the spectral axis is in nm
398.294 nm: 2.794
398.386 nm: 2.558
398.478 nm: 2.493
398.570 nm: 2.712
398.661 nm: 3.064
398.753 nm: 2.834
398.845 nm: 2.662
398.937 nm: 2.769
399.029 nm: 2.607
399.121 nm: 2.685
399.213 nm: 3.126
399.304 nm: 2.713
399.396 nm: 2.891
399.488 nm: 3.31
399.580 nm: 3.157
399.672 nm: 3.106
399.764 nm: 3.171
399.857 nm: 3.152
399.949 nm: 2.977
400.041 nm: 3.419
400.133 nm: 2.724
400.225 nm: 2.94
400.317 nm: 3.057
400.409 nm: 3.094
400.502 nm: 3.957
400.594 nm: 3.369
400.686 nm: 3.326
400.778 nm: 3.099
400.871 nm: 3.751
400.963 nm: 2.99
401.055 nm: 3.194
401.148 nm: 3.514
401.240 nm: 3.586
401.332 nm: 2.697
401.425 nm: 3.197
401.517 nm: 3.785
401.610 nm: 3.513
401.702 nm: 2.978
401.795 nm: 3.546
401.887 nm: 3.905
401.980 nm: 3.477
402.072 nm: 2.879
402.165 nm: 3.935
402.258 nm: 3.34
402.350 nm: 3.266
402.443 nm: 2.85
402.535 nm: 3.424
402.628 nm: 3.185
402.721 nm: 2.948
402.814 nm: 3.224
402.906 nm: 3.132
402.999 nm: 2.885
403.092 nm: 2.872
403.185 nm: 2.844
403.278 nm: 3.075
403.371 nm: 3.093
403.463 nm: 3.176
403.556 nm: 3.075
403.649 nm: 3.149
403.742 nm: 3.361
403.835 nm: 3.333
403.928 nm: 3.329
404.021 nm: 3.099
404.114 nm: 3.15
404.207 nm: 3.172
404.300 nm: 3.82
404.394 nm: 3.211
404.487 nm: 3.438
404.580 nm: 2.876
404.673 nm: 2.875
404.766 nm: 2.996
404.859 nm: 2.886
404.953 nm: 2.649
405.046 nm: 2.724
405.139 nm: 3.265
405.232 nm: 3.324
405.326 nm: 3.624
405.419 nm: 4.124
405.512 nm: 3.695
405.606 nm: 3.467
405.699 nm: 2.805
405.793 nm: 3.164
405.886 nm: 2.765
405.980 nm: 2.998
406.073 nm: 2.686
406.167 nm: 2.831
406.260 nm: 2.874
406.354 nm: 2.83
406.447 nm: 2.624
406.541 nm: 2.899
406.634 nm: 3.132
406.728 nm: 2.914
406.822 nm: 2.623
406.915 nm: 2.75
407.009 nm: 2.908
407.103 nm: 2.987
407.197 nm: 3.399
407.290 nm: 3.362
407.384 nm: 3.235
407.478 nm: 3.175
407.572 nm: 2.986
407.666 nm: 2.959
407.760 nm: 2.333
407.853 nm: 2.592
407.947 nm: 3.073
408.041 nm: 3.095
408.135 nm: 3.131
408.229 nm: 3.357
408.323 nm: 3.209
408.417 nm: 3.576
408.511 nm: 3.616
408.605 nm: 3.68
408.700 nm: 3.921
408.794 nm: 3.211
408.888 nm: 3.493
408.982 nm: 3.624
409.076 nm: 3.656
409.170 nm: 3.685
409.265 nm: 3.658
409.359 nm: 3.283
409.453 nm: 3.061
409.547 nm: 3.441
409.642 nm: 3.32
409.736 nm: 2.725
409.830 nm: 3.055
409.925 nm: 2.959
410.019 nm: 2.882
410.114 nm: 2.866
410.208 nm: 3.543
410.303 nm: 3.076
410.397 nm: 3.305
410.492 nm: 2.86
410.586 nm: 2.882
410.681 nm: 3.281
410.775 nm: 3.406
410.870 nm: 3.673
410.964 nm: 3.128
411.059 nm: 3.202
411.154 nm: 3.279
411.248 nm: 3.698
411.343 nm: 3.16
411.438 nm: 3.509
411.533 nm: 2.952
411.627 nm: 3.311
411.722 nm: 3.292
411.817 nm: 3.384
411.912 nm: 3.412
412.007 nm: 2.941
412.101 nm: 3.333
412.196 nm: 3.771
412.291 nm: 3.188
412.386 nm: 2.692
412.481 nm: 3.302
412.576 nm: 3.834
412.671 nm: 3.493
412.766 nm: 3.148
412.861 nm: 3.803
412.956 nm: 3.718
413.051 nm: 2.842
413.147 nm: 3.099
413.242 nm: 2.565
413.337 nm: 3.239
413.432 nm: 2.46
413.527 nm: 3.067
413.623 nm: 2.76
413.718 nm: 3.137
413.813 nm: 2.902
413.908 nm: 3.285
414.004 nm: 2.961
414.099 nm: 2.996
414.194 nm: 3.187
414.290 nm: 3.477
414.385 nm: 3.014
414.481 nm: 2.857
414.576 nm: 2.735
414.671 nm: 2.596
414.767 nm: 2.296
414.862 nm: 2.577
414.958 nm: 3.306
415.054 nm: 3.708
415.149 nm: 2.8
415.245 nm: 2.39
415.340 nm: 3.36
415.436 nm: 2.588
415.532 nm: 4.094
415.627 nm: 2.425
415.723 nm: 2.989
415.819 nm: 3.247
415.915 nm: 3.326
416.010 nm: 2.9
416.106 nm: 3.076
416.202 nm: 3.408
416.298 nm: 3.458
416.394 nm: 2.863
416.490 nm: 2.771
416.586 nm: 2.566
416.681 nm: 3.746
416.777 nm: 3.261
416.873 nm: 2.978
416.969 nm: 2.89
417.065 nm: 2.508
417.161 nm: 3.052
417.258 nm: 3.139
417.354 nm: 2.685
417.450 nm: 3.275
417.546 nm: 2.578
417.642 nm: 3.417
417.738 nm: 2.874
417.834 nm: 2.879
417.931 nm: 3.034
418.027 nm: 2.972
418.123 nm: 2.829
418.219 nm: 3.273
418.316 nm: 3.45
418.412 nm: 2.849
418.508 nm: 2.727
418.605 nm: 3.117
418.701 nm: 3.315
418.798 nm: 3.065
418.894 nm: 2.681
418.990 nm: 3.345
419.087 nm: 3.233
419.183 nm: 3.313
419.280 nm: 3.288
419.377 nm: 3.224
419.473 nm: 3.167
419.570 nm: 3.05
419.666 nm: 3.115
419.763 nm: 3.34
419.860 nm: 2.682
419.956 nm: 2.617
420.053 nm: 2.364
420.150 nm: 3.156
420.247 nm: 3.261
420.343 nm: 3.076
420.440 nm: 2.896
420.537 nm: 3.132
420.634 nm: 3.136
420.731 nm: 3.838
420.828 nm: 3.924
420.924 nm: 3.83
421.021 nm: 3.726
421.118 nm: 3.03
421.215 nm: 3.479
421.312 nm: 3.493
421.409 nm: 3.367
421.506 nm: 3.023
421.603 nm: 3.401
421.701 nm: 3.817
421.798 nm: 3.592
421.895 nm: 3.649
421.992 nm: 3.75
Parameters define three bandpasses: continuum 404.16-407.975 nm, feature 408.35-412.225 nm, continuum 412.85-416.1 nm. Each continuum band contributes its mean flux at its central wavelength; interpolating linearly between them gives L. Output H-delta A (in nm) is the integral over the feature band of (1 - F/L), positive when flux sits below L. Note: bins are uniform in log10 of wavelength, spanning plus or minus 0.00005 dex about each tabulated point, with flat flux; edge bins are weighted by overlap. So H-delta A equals -0.37 nm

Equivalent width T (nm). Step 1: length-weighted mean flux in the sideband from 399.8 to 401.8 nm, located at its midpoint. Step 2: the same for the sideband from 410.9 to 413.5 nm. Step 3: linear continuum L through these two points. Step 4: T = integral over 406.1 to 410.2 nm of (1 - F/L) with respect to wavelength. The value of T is 0.14 nm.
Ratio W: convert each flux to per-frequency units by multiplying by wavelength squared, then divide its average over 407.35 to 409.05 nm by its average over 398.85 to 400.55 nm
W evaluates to 1.11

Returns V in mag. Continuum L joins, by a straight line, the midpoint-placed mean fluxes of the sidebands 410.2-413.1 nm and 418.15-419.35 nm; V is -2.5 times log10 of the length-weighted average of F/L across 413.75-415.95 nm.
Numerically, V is 0.08 mag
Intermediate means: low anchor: 3.3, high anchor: 3.13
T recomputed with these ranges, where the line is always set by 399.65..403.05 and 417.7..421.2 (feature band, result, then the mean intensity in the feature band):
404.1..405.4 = 0.029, 3.16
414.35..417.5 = 0.165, 3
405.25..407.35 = 0.101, 3.07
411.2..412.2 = -0.042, 3.33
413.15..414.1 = 0.070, 2.94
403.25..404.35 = 0.001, 3.24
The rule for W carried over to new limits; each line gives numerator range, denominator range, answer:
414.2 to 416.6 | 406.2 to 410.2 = 0.99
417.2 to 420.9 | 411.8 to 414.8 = 1.02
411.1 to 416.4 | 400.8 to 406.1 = 1.02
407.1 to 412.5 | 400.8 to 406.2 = 1.04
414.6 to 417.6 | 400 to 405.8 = 0.99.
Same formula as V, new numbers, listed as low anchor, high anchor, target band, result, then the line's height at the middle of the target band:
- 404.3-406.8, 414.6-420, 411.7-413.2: -0.095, 3.05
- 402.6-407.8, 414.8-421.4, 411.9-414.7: -0.011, 3.1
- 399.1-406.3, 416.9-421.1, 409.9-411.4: -0.021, 3.14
